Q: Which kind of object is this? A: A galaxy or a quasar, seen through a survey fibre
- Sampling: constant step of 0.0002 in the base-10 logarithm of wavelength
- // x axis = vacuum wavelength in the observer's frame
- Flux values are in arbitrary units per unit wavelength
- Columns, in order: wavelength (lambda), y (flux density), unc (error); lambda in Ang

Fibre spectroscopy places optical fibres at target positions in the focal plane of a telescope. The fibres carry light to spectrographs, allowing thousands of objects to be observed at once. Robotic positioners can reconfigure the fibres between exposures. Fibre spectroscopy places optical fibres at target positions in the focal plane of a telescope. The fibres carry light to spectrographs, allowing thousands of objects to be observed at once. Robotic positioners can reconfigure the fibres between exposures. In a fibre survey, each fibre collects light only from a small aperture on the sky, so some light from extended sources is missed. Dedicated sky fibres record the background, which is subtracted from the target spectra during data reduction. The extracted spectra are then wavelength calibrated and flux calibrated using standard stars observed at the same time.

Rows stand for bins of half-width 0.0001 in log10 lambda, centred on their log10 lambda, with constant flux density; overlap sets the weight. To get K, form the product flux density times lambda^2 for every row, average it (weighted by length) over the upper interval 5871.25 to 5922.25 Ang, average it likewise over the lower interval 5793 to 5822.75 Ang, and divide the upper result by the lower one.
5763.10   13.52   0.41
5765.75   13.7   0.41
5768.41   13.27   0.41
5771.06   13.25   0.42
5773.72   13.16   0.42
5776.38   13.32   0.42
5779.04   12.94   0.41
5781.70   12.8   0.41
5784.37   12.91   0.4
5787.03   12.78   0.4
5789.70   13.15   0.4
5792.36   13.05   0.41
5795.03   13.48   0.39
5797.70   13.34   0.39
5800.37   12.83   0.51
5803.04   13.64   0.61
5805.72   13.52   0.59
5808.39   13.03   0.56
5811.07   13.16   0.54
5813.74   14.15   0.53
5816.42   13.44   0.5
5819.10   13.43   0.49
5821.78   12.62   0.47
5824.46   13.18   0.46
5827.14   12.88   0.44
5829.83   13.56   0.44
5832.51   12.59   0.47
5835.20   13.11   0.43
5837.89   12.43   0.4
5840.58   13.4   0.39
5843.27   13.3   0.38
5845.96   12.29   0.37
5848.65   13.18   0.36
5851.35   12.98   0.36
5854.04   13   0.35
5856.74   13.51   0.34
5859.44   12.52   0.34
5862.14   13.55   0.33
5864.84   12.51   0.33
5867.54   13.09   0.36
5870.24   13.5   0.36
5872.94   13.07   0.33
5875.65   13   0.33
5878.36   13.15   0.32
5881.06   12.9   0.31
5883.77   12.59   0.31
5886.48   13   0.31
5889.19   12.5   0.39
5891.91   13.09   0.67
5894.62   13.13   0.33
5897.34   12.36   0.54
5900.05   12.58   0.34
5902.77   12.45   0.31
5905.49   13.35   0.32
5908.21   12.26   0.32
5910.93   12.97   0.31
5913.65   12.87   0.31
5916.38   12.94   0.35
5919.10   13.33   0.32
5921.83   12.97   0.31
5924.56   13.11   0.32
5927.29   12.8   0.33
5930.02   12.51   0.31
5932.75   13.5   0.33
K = 1.0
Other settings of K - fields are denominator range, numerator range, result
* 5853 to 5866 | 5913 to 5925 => 1.02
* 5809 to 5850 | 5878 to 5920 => 1.00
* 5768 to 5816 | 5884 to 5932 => 1.01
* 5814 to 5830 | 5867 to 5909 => 1.00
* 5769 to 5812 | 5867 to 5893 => 1.02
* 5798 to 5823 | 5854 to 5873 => 1.00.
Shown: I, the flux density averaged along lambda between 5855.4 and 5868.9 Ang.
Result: 13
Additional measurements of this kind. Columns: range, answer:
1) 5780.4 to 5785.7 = 12.8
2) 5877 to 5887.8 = 12.9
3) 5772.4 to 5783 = 13.1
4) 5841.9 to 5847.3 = 12.8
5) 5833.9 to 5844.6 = 13.1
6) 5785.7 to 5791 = 13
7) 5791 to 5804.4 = 13.3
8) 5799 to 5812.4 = 13.2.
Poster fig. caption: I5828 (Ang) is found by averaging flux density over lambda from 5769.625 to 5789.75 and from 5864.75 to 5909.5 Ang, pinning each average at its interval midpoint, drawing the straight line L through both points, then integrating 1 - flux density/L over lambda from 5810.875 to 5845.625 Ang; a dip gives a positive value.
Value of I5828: -0.5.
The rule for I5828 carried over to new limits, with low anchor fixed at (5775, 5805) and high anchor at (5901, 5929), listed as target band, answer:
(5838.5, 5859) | -0.05 Ang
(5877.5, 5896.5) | 0.08 Ang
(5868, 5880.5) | -0.18 Ang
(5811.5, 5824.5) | -0.30 Ang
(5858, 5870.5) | -0.01 Ang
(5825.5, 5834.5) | 0.02 Ang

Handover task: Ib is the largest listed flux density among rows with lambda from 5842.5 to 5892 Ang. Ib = 13.55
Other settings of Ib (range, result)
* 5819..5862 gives 13.56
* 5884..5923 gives 13.35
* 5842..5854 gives 13.3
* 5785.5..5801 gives 13.48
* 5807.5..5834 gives 14.15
